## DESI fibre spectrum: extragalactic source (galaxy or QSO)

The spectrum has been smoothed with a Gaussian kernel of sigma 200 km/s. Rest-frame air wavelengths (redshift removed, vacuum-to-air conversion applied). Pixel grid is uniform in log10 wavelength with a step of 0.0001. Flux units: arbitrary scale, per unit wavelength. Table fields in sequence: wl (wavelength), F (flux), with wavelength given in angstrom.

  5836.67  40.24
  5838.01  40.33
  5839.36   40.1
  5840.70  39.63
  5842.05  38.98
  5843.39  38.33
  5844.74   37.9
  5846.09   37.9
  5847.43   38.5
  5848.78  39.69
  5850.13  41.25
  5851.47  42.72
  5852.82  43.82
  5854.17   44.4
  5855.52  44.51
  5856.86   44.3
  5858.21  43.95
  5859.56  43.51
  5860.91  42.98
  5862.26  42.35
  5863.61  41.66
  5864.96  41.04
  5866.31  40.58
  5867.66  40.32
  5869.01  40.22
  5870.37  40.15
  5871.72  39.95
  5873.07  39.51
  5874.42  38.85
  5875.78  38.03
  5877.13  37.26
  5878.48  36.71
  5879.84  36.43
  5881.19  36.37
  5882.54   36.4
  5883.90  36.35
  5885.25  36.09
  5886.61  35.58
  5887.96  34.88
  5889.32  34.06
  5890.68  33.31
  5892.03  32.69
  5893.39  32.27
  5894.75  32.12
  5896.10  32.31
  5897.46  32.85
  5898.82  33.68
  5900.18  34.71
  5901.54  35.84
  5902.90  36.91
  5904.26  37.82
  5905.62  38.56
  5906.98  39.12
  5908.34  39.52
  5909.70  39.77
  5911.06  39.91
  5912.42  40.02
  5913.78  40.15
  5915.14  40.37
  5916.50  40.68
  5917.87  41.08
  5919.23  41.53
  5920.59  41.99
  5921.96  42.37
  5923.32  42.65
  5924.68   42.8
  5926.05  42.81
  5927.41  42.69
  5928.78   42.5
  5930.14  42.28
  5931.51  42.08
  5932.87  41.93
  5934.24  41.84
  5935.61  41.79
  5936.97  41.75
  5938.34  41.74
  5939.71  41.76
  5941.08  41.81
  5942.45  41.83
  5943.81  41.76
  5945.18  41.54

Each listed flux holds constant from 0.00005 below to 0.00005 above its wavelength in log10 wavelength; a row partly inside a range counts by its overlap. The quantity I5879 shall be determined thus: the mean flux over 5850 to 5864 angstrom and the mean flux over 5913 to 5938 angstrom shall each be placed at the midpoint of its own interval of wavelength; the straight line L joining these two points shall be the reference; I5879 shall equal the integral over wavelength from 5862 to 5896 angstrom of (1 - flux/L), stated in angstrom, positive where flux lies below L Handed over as 4.5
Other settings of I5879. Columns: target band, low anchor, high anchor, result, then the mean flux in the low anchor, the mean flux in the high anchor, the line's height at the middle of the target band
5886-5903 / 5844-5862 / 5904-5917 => 2.7 angstrom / 41.9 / 39.7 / 40.3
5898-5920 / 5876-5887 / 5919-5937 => 0.7 angstrom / 36.5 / 42.3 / 39.9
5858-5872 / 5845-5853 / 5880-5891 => -1.2 angstrom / 40.3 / 35.5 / 38.2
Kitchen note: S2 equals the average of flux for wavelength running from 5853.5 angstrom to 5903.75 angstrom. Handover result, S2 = 37.9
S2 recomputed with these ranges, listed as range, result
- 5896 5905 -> 35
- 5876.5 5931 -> 37.9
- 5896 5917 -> 37.8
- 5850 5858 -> 43.7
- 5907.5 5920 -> 40.4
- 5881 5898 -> 34.2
